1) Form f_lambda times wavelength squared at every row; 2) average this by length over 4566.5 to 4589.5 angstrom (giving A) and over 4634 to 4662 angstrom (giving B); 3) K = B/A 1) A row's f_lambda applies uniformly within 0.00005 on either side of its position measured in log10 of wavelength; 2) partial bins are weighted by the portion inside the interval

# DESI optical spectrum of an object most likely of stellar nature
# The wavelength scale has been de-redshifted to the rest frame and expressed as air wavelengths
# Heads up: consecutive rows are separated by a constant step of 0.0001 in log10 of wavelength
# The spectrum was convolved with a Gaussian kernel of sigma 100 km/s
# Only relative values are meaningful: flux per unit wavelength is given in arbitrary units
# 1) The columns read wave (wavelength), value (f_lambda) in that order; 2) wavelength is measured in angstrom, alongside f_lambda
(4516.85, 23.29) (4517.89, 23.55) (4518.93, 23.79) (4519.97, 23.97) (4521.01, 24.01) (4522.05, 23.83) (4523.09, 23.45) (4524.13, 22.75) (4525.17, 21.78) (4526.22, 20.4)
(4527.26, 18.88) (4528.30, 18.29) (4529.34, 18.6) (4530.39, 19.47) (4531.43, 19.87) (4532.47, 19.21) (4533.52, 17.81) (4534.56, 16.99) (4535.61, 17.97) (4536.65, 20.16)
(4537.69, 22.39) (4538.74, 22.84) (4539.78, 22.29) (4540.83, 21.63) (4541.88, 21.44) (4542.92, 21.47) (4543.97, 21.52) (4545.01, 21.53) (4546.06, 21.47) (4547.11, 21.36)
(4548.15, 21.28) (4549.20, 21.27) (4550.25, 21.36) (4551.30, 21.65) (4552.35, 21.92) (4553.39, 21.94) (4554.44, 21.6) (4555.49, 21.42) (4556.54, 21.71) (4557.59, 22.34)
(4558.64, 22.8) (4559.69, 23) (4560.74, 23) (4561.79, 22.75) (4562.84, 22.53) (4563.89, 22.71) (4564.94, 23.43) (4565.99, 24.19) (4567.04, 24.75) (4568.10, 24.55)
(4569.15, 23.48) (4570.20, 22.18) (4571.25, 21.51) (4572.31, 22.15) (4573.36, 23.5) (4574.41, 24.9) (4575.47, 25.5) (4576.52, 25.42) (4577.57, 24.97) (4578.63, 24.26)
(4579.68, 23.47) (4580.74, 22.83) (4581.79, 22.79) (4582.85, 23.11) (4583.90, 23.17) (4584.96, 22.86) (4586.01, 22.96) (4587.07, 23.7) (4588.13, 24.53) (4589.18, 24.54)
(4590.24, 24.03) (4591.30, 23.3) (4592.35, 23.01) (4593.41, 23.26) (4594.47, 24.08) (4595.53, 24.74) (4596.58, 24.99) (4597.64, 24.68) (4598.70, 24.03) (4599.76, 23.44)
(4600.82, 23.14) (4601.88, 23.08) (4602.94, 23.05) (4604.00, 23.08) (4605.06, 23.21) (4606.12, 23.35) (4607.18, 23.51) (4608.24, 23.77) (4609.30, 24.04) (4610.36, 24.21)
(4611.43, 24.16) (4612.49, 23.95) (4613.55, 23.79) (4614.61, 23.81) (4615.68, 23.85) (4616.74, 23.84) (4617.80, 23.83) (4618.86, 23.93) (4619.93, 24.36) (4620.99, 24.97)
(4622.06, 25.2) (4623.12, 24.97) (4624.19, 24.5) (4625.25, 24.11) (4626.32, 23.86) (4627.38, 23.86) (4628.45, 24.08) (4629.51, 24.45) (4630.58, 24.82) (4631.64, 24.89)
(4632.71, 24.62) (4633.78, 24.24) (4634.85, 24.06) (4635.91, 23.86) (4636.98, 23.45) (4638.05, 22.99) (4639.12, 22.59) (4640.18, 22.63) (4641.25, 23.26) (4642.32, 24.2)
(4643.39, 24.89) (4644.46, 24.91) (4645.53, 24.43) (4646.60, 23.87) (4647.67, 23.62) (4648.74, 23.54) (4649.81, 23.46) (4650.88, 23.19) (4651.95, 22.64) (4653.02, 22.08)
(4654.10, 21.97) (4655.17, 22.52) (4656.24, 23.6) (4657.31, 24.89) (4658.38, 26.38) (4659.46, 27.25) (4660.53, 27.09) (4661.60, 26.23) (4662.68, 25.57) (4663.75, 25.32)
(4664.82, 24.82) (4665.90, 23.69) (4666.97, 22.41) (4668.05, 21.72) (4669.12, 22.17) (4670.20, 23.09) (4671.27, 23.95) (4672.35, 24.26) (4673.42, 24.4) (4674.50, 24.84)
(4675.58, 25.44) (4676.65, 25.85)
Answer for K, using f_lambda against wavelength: 1.0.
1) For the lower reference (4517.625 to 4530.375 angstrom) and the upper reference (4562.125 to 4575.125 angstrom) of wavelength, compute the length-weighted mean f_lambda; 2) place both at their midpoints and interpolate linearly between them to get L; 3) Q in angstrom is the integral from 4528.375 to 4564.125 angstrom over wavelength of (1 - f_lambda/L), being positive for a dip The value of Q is 2.2 angstrom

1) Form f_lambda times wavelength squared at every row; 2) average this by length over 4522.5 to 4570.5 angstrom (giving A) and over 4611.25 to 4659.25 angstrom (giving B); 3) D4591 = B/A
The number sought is 1.16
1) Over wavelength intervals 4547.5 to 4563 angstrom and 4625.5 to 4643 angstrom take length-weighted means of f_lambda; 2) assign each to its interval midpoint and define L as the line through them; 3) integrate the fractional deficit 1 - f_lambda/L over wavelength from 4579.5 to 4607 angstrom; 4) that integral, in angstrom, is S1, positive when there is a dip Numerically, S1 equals -0.8 angstrom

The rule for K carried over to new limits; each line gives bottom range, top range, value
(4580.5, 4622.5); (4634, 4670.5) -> 1.03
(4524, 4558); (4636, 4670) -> 1.21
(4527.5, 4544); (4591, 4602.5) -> 1.22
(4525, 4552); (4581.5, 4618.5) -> 1.19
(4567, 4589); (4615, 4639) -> 1.05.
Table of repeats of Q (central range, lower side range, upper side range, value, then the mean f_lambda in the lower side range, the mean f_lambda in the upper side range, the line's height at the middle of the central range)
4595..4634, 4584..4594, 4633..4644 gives -0.8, 23.6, 23.6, 23.6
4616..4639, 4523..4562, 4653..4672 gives -0.9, 21.1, 24.2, 23.3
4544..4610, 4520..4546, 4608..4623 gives -1.6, 20.8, 24.2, 22.6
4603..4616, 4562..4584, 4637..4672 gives 0.0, 23.6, 23.9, 23.7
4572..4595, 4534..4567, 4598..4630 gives -0.9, 21.8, 23.9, 22.9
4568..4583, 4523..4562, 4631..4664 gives -1.1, 21.1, 24.1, 22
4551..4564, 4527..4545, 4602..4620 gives -0.7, 20.1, 23.7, 21.1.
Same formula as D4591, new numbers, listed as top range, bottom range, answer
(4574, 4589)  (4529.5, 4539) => 1.25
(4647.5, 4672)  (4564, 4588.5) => 1.05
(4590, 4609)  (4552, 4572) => 1.06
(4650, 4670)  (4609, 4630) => 1.01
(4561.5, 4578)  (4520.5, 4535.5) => 1.19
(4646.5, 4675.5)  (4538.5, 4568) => 1.13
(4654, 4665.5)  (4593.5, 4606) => 1.09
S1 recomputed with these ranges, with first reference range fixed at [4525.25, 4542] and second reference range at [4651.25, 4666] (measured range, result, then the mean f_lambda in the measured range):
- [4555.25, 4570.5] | -1.5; 23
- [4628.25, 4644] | -0.1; 23.9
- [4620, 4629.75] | -0.5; 24.4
